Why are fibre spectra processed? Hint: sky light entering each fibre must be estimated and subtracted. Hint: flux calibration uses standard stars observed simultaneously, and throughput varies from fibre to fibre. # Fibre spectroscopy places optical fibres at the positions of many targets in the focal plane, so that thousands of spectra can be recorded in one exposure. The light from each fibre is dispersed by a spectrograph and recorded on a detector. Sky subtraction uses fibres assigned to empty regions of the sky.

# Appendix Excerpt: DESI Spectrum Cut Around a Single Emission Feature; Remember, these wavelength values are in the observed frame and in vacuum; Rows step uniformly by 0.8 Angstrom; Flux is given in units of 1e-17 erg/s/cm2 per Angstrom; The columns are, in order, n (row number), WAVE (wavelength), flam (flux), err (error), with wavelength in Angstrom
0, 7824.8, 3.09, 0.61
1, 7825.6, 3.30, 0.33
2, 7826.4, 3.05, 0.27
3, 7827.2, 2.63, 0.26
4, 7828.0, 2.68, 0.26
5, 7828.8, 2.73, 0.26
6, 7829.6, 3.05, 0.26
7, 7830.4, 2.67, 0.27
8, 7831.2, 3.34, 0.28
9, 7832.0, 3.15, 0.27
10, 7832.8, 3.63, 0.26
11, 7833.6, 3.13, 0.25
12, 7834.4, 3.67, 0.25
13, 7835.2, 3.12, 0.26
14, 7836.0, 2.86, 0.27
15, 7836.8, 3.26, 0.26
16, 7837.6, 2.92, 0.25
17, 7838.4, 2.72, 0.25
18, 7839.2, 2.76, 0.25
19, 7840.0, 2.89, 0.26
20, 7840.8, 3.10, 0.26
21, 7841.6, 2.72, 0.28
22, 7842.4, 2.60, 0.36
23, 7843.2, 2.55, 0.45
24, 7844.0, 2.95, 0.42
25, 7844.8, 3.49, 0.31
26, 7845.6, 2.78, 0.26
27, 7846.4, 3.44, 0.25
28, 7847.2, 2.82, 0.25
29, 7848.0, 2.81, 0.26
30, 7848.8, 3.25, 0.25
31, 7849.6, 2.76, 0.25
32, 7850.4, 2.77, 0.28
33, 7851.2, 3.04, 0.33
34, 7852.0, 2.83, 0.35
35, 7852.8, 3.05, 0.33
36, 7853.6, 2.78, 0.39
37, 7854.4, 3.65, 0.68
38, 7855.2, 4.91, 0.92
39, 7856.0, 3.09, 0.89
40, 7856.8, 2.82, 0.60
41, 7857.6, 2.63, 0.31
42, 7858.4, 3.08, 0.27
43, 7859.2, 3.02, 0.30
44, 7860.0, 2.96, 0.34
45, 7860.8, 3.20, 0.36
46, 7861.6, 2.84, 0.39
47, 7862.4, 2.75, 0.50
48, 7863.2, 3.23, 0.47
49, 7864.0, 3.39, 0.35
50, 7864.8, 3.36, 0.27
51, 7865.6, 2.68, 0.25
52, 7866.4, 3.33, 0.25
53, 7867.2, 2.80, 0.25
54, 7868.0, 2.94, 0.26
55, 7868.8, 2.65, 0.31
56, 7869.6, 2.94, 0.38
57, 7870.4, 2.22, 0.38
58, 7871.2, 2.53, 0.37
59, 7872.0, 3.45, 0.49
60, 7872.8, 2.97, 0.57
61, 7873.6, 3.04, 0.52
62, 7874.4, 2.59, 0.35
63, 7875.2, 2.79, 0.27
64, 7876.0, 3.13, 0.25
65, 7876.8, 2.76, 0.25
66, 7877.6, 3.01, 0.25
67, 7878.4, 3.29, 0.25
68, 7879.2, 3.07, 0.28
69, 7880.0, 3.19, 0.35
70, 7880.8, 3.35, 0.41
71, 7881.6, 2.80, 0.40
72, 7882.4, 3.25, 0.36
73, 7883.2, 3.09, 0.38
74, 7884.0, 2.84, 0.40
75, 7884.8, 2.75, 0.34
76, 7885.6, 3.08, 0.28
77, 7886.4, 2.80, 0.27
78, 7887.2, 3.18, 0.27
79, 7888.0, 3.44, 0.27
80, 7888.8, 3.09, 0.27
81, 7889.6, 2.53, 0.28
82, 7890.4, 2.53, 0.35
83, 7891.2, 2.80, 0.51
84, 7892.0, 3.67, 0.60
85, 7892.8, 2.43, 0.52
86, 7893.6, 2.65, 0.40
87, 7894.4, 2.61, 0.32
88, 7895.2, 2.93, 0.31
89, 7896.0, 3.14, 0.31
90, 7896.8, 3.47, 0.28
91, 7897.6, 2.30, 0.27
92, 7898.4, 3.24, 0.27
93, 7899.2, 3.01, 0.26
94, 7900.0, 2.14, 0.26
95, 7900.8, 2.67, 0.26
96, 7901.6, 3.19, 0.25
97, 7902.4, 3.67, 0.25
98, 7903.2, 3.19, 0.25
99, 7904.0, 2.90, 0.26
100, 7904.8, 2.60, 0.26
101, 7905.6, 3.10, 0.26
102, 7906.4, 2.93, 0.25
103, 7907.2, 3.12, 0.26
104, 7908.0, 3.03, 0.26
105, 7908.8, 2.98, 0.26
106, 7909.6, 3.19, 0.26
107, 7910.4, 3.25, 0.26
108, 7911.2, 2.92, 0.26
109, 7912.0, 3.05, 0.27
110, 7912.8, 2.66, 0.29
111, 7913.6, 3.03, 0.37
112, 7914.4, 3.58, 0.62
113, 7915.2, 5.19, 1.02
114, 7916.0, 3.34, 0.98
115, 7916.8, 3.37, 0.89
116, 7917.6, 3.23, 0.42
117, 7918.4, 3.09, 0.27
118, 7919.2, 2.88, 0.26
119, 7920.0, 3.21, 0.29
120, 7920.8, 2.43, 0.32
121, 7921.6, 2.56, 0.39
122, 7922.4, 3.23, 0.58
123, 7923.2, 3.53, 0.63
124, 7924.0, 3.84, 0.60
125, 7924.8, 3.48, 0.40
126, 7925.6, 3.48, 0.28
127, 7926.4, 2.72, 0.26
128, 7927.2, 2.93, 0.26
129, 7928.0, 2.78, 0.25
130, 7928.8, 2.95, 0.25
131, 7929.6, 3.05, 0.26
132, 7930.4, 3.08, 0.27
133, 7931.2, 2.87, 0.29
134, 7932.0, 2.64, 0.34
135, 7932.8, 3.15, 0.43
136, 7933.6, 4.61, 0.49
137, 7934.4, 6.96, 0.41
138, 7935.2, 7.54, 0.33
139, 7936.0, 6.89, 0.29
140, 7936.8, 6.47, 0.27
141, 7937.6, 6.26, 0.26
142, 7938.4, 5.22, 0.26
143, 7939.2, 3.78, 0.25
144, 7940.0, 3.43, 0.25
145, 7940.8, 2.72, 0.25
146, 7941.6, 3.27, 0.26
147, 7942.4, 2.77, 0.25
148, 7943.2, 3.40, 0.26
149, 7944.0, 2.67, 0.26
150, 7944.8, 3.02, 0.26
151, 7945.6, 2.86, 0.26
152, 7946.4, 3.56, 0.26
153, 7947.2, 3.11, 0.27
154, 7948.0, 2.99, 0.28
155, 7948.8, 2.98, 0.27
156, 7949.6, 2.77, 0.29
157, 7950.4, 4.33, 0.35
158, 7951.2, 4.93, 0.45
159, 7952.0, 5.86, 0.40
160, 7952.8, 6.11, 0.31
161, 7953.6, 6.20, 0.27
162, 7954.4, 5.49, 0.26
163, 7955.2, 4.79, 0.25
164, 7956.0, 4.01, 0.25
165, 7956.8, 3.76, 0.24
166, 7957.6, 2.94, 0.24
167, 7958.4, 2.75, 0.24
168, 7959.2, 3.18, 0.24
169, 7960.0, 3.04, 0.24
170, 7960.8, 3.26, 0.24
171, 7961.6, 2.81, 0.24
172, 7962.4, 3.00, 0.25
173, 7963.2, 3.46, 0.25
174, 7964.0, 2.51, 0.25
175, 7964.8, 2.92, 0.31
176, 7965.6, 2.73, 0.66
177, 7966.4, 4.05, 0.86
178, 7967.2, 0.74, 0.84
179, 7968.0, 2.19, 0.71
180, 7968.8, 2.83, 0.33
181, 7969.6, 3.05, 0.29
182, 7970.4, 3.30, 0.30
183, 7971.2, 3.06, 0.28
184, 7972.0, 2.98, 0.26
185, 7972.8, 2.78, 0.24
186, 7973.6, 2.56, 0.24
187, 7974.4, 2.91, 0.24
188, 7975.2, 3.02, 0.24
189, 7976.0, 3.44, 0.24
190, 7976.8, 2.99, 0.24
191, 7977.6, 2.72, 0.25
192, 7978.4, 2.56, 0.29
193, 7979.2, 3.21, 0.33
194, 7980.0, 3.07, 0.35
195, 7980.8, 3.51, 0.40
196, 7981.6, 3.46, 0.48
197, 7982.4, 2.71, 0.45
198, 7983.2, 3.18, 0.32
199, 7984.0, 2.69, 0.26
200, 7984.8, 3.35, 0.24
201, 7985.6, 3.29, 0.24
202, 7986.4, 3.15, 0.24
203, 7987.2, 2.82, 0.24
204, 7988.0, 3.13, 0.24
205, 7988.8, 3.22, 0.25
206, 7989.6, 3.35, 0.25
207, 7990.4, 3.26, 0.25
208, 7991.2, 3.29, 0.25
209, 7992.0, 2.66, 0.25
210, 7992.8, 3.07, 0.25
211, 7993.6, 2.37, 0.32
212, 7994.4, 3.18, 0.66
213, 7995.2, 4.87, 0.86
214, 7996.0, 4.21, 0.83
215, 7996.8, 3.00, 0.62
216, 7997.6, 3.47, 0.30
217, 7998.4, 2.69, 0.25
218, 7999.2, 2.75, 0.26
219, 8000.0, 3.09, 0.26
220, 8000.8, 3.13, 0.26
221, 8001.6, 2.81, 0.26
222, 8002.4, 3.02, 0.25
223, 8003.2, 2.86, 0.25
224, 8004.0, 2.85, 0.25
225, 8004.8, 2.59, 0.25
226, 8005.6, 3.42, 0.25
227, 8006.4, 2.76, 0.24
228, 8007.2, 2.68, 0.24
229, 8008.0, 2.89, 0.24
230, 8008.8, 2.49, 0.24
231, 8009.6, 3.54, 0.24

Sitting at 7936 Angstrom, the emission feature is [S II] 6716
